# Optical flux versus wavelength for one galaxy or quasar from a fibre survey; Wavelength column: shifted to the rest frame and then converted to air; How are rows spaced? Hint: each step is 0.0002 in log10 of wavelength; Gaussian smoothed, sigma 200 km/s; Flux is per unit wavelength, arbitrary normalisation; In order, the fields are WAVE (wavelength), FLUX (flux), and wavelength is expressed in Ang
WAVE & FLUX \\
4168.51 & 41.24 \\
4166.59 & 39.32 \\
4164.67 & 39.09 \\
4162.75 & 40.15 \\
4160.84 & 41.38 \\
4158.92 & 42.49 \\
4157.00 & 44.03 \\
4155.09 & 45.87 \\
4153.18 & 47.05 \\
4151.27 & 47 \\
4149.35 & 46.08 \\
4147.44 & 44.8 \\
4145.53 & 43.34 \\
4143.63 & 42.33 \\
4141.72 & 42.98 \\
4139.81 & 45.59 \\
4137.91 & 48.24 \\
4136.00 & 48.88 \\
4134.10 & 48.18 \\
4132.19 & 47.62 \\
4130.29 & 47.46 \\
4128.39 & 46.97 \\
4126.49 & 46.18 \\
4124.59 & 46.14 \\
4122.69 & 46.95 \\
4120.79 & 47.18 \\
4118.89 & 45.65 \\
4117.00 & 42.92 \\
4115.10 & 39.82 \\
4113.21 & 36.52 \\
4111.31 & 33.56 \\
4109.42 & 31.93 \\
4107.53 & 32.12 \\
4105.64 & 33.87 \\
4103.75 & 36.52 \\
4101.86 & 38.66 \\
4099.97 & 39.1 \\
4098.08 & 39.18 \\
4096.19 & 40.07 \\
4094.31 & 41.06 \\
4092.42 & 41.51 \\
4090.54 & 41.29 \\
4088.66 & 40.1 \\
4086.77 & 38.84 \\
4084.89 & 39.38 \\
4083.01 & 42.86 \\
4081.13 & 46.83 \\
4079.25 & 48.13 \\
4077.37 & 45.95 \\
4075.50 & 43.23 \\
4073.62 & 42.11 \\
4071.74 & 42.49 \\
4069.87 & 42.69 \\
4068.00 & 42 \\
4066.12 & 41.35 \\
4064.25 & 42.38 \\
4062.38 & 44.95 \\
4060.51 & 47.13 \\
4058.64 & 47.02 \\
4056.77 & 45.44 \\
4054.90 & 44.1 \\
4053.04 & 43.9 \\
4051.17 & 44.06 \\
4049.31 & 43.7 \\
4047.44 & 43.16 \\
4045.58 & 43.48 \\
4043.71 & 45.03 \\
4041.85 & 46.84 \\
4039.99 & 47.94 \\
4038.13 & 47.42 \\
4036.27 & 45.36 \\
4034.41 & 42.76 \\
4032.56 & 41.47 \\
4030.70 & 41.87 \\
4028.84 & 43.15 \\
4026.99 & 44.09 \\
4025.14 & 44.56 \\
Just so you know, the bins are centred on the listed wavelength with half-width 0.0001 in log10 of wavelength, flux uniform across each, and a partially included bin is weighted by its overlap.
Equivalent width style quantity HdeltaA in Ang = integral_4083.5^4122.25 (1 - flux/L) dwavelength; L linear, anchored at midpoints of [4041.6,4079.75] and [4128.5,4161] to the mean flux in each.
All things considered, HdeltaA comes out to 5.0 Ang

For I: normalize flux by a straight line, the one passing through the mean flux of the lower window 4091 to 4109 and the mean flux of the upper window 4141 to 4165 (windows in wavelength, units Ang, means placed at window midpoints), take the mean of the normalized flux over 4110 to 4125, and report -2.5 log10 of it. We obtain -0.05 mag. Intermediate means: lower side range 37.9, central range 41.9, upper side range 43.7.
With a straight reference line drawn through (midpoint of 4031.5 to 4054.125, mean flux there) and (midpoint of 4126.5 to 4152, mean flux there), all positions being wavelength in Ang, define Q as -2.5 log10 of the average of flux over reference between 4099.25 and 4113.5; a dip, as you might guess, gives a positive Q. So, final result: 0.28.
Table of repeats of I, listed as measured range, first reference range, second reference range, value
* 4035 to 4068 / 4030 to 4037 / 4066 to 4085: -0.04 mag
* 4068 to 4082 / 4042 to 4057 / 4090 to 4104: -0.06 mag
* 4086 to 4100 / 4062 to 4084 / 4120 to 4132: 0.12 mag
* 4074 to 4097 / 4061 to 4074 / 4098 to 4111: -0.08 mag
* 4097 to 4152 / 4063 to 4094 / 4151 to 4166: 0.01 mag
